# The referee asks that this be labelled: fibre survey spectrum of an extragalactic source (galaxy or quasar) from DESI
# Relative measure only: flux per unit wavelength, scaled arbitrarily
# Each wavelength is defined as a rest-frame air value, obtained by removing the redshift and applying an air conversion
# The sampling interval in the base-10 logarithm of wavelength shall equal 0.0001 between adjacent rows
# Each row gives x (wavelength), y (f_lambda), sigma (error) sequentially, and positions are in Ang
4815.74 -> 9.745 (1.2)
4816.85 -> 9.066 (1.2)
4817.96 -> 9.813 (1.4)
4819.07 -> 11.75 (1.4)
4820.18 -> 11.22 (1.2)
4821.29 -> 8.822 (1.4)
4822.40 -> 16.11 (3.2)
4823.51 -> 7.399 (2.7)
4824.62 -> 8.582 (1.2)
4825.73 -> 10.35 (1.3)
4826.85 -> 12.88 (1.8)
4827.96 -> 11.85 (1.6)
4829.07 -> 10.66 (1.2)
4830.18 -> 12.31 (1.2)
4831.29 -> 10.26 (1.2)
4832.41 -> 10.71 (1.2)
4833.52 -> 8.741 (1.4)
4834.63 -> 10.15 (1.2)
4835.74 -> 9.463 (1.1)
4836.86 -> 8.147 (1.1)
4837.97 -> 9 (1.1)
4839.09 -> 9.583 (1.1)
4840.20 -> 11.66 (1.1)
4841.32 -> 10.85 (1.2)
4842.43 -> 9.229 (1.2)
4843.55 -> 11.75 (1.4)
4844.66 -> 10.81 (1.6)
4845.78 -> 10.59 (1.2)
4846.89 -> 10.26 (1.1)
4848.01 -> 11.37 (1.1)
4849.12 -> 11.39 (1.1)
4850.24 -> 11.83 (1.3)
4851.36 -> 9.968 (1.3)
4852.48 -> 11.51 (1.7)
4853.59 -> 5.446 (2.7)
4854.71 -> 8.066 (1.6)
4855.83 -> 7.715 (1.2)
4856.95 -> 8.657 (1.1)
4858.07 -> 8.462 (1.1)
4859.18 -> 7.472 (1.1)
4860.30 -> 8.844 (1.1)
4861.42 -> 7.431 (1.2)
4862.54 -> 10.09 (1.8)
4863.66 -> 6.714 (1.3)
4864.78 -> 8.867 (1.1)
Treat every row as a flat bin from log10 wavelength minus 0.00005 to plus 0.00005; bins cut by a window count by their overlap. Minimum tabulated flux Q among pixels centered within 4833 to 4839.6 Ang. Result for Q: 8.147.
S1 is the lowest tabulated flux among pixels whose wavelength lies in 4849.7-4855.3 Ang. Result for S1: 5.446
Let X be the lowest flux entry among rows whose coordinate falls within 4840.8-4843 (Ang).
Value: 9.229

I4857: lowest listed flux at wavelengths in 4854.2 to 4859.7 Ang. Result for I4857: 7.472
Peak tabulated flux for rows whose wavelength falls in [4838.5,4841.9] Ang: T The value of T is 11.66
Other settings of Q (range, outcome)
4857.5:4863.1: 7.431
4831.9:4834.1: 8.741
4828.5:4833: 10.26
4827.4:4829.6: 10.66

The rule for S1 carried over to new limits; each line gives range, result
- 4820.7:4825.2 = 7.399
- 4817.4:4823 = 8.822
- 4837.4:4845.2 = 9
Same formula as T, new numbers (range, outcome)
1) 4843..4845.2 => 11.75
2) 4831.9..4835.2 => 10.71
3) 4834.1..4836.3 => 10.15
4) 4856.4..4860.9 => 8.844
